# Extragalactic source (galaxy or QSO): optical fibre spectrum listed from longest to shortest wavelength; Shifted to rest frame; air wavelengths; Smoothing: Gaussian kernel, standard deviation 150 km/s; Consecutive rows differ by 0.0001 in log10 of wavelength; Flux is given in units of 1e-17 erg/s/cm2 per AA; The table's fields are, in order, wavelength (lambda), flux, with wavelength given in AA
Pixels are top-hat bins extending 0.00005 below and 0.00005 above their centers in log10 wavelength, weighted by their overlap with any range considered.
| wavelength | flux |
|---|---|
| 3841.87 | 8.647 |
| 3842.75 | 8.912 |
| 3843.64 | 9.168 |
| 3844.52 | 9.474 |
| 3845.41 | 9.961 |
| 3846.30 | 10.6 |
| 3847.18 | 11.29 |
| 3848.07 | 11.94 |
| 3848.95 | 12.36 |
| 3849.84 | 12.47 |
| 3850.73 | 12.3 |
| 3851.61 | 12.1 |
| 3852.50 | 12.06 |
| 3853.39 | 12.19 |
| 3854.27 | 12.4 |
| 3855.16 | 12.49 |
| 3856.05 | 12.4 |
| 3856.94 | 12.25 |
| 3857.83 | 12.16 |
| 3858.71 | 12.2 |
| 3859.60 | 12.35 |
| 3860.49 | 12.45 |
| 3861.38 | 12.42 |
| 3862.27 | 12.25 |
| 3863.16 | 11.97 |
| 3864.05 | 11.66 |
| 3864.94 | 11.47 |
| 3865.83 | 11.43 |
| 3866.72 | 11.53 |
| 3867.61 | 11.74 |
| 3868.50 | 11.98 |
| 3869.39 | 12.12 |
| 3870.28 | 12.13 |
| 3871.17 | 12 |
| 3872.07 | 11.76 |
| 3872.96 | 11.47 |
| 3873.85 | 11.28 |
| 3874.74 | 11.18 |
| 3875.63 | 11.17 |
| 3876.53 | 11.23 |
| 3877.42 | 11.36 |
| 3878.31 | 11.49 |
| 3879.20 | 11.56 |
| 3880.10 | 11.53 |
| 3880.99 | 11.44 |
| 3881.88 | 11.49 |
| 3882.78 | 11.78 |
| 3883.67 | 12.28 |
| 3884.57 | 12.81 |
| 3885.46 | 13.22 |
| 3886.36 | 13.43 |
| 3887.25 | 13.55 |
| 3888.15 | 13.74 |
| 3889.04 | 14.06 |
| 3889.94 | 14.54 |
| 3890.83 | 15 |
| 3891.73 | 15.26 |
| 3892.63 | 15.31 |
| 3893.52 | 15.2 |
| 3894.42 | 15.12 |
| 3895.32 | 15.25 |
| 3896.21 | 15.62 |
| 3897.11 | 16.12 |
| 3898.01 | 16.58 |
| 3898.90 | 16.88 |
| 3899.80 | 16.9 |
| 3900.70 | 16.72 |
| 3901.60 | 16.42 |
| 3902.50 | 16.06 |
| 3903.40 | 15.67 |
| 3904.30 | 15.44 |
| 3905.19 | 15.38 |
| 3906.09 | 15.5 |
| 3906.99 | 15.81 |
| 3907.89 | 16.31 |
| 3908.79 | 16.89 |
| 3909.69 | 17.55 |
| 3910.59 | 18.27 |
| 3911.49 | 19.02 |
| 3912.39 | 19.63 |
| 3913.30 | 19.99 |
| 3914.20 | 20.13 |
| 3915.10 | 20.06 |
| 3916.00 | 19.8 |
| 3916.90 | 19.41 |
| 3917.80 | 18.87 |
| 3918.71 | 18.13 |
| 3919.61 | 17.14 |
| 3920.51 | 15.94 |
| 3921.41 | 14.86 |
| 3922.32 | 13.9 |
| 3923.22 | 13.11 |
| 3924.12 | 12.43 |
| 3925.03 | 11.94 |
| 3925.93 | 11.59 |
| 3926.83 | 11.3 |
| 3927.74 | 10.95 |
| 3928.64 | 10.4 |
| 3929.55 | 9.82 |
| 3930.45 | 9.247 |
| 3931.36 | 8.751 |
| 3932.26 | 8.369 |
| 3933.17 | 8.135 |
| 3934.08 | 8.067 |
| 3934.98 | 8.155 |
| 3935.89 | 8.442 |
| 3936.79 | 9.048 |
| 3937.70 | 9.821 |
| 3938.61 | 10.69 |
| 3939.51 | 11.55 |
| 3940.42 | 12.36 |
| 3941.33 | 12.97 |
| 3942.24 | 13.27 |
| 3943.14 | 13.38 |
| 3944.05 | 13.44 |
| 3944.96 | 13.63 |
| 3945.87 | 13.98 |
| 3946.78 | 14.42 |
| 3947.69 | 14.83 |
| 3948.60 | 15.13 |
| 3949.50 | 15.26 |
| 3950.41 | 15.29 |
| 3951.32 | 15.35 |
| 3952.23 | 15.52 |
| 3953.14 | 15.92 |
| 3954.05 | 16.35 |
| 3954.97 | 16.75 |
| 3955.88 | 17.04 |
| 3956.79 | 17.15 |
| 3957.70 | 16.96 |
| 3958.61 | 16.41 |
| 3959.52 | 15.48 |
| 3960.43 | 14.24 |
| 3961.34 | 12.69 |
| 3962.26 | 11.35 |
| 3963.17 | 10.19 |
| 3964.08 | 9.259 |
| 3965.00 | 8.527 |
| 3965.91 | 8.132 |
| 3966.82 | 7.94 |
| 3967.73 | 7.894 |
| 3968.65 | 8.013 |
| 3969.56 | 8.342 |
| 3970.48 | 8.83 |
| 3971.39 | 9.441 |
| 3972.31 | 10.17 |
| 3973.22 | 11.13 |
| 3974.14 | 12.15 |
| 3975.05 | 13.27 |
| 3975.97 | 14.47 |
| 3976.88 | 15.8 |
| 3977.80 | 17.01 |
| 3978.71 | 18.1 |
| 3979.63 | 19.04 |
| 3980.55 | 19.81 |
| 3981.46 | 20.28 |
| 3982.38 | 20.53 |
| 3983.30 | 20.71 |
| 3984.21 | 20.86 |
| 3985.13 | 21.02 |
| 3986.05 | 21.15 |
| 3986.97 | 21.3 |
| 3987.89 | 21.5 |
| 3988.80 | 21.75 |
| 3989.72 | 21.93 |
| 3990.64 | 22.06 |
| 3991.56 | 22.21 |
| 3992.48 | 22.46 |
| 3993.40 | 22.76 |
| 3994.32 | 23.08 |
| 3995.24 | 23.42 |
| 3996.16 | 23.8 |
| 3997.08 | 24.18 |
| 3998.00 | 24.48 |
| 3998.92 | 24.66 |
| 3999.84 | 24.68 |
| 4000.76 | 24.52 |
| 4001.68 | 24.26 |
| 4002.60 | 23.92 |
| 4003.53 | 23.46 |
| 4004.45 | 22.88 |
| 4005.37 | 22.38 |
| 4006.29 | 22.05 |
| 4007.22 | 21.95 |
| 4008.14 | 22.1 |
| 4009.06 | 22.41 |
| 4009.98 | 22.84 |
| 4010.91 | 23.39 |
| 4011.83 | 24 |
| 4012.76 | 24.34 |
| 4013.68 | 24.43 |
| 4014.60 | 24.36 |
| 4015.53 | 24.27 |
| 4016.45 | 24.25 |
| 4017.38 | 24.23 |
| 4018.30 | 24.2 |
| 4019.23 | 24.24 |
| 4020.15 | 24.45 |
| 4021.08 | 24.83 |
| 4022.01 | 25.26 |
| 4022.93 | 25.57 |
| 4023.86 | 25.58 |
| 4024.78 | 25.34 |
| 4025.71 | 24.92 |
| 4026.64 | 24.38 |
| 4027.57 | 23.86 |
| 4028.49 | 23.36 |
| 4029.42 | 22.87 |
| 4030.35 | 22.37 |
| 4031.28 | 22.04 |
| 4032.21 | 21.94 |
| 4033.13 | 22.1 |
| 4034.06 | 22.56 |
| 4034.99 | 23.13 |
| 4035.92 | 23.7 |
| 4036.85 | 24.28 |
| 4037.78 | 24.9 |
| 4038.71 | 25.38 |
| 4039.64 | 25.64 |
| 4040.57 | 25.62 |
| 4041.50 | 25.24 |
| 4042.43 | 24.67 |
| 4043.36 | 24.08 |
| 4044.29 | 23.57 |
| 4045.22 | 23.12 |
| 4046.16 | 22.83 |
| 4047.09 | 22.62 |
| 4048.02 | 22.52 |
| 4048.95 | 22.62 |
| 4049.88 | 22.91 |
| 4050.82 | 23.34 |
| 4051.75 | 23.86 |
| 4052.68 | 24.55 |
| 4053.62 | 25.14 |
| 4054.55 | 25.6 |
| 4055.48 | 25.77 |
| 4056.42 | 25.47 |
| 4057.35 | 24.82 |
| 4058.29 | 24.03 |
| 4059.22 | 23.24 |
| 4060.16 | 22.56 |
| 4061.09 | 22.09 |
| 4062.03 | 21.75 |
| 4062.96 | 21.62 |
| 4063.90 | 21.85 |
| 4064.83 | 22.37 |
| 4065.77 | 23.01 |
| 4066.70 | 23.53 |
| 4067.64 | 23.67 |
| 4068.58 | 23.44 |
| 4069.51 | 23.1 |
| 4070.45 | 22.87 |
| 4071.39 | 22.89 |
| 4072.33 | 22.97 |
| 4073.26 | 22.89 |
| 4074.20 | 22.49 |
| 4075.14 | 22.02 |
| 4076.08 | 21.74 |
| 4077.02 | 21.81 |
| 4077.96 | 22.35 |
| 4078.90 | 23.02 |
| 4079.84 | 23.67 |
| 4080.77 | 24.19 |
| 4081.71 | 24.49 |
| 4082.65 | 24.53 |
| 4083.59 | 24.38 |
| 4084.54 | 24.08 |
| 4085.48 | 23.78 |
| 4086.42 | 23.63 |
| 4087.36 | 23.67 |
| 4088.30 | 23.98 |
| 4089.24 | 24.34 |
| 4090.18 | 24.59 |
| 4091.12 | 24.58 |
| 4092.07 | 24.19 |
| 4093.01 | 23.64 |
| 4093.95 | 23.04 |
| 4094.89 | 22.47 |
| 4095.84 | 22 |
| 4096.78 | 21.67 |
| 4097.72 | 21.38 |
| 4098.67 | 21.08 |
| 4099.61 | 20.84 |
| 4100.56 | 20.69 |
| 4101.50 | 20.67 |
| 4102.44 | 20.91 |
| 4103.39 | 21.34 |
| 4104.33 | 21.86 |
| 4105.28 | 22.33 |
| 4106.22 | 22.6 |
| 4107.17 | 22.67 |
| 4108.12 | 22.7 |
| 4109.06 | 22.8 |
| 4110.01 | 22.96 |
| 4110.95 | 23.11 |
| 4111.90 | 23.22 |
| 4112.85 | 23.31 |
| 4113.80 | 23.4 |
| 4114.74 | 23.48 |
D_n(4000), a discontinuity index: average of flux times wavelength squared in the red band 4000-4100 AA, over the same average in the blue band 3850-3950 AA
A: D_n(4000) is 1.88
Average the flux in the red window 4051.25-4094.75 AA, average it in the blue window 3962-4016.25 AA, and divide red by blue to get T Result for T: 1.2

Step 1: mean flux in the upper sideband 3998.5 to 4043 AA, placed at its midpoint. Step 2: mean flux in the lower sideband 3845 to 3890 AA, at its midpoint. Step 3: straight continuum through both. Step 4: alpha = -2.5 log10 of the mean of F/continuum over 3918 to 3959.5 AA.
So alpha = 0.319 mag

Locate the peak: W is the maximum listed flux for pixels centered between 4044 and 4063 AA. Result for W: 25.77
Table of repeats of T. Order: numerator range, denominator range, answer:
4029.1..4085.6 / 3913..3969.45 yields 1.78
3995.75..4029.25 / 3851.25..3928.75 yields 1.70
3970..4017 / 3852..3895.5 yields 1.66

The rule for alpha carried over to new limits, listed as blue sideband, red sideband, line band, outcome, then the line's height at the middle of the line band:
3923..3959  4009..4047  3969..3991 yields 0.06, 17.8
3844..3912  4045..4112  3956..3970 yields 0.44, 17.4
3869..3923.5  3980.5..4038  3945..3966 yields 0.32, 19.3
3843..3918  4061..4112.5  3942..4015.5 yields 0.02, 18.1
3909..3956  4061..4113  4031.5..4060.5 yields -0.17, 20.5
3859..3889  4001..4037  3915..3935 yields 0.22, 16.1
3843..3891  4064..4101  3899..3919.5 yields -0.24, 14.2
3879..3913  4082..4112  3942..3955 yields 0.16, 17.1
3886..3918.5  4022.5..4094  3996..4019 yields -0.11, 21.3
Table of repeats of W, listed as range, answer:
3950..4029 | 25.58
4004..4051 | 25.64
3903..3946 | 20.13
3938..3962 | 17.15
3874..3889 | 13.74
